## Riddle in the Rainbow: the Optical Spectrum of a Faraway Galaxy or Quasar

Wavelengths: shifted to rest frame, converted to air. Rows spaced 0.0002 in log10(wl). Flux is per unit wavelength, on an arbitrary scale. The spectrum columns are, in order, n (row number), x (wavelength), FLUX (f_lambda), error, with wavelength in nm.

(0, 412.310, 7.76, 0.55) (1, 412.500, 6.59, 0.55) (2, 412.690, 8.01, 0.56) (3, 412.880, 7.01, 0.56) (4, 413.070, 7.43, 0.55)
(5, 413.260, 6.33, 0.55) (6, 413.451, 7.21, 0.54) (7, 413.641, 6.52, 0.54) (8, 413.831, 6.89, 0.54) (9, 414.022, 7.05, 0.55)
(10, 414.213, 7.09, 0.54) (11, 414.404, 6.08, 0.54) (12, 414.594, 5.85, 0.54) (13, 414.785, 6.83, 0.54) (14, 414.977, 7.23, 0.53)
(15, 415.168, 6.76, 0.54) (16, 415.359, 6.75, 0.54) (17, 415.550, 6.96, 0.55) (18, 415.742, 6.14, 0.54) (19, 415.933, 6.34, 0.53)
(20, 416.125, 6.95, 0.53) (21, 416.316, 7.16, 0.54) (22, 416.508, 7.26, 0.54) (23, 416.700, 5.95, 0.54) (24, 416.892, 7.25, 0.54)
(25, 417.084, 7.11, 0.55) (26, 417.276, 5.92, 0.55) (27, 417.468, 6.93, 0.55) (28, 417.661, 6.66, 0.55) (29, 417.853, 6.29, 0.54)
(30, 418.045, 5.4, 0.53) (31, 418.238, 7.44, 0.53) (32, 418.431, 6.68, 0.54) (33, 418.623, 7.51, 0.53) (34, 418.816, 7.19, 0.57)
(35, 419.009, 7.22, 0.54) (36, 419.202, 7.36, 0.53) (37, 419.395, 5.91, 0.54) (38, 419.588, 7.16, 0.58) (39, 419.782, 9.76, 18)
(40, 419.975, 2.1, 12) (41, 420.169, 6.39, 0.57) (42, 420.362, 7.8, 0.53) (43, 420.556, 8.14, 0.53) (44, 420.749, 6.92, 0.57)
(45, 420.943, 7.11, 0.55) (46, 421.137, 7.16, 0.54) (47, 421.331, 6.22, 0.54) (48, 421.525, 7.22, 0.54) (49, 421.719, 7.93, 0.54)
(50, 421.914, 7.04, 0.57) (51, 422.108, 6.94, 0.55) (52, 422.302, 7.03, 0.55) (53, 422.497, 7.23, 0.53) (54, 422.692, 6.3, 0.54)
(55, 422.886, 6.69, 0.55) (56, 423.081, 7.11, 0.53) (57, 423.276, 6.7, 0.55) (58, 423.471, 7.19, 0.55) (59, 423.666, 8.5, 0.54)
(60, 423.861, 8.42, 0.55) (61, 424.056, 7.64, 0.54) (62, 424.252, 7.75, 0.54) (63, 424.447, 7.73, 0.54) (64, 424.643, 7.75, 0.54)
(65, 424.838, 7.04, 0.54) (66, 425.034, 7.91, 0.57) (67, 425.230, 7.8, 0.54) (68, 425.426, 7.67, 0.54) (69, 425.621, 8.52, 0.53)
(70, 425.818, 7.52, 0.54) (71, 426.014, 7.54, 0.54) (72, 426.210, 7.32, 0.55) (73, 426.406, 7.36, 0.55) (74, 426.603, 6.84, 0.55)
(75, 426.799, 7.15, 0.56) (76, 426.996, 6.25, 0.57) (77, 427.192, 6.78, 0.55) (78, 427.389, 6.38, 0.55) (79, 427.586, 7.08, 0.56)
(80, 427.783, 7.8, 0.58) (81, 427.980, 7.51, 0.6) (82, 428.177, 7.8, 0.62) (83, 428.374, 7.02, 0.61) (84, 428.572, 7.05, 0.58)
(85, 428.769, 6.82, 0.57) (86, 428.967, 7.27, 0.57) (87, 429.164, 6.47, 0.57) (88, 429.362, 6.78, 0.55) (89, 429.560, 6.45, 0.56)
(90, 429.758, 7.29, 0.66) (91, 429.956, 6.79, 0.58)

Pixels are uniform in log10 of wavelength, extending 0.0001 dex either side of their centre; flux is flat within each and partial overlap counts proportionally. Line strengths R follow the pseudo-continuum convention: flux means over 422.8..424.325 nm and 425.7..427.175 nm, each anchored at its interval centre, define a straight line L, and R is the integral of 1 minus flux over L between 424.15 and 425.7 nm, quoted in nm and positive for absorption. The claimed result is -0.09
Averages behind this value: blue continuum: 7.5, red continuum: 7.14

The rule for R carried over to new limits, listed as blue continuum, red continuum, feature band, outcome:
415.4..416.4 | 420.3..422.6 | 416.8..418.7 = 0.05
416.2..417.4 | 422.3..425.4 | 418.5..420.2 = 0.07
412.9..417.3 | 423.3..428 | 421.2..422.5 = 0.02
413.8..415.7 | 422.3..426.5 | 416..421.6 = 0.17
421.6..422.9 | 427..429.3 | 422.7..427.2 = -0.25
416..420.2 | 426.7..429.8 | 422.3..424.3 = -0.14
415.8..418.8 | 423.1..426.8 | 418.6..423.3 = 0.12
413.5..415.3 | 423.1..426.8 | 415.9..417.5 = 0.03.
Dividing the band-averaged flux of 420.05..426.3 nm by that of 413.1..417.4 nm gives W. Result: 1.1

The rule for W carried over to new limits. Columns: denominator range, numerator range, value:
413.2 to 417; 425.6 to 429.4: 1.06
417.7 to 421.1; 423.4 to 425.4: 1.14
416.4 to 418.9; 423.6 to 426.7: 1.14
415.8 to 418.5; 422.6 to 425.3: 1.12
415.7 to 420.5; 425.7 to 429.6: 1.05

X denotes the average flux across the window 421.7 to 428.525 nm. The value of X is 7.34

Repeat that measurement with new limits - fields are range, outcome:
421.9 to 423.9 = 7.17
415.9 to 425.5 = 7.06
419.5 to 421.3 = 6.92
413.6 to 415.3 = 6.71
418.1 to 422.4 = 6.99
